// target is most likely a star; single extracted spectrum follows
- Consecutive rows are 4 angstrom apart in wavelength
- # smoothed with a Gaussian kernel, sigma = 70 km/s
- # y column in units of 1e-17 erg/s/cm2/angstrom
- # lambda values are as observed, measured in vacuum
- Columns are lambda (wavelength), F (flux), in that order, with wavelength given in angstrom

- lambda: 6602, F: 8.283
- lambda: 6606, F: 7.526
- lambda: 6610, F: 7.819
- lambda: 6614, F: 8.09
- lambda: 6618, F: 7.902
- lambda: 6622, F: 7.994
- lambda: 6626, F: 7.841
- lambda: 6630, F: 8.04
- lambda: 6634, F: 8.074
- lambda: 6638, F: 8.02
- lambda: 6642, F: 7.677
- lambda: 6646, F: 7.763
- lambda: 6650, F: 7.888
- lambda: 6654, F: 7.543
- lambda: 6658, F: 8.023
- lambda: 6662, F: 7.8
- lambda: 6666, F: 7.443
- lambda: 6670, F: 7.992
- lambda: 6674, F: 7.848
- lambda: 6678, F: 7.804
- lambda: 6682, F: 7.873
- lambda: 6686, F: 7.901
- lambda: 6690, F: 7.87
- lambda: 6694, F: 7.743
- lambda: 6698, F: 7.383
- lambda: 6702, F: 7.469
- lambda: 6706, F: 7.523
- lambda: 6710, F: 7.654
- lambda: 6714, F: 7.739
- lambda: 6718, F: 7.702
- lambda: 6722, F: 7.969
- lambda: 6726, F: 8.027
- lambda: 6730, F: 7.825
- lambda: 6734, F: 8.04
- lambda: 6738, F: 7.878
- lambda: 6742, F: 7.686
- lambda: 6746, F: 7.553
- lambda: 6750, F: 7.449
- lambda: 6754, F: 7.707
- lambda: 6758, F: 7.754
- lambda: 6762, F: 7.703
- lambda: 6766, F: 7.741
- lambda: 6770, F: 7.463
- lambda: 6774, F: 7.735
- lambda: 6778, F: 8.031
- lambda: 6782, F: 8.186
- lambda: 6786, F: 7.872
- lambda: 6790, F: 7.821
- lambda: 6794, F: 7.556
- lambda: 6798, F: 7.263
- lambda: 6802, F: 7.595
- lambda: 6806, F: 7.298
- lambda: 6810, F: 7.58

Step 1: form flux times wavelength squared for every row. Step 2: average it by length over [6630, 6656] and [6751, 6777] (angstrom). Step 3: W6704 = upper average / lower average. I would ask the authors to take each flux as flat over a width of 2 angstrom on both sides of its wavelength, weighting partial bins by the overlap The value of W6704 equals 1.0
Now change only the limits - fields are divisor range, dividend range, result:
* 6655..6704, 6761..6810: 1.02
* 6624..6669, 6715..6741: 1.03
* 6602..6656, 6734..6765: 1.01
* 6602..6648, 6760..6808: 1.02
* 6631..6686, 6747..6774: 1.01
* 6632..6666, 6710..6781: 1.02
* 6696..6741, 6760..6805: 1.02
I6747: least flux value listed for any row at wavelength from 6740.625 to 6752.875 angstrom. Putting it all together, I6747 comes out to 7.449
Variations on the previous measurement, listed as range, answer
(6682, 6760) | 7.383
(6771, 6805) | 7.263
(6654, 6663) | 7.543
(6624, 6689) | 7.443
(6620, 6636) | 7.841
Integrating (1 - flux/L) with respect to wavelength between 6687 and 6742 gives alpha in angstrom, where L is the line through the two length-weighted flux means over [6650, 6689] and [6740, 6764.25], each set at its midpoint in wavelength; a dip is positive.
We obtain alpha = -0.27 angstrom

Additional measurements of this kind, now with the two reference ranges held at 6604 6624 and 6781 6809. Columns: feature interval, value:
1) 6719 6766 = -0.5 angstrom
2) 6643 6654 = 0.1 angstrom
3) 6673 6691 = -0.2 angstrom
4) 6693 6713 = 0.5 angstrom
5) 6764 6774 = 0.1 angstrom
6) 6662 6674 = 0.1 angstrom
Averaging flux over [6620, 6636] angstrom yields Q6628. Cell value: 7.99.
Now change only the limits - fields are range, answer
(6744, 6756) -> 7.57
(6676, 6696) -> 7.84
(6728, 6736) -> 7.93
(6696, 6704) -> 7.43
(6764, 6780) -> 7.74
